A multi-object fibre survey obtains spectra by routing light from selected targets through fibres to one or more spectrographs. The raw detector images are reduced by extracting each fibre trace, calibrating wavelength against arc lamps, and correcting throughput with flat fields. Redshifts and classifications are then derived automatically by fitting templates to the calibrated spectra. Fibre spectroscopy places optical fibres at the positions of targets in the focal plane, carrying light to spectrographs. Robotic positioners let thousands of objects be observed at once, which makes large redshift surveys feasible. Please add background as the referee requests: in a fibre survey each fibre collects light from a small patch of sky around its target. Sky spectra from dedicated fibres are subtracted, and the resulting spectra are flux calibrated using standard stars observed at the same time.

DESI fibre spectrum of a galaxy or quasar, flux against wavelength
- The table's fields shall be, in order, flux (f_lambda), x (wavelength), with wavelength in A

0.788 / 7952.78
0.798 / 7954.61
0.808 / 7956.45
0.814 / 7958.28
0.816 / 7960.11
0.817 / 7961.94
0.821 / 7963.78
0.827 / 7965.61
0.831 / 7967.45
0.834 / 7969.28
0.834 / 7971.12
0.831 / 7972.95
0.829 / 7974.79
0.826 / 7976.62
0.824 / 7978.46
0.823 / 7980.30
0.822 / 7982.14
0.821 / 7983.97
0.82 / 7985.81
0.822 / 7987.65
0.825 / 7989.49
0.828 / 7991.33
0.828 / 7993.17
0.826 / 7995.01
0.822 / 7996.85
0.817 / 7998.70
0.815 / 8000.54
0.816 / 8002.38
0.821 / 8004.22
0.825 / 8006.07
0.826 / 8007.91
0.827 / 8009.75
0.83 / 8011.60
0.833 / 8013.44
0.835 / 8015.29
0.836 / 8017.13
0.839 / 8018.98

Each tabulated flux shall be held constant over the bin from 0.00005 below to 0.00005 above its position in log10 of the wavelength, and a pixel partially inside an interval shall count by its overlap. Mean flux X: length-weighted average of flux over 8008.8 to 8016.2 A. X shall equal 0.831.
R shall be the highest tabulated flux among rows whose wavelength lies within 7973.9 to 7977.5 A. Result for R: 0.829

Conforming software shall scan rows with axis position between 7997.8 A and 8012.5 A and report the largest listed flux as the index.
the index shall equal 0.83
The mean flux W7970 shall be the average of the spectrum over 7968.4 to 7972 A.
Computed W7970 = 0.833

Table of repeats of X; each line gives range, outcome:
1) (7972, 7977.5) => 0.83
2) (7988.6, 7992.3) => 0.827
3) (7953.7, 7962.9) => 0.81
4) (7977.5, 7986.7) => 0.822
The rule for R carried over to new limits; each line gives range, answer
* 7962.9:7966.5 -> 0.827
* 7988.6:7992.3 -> 0.828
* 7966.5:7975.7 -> 0.834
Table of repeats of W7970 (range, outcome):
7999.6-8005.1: 0.818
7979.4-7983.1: 0.824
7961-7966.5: 0.822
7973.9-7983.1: 0.825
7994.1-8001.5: 0.82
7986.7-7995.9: 0.826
